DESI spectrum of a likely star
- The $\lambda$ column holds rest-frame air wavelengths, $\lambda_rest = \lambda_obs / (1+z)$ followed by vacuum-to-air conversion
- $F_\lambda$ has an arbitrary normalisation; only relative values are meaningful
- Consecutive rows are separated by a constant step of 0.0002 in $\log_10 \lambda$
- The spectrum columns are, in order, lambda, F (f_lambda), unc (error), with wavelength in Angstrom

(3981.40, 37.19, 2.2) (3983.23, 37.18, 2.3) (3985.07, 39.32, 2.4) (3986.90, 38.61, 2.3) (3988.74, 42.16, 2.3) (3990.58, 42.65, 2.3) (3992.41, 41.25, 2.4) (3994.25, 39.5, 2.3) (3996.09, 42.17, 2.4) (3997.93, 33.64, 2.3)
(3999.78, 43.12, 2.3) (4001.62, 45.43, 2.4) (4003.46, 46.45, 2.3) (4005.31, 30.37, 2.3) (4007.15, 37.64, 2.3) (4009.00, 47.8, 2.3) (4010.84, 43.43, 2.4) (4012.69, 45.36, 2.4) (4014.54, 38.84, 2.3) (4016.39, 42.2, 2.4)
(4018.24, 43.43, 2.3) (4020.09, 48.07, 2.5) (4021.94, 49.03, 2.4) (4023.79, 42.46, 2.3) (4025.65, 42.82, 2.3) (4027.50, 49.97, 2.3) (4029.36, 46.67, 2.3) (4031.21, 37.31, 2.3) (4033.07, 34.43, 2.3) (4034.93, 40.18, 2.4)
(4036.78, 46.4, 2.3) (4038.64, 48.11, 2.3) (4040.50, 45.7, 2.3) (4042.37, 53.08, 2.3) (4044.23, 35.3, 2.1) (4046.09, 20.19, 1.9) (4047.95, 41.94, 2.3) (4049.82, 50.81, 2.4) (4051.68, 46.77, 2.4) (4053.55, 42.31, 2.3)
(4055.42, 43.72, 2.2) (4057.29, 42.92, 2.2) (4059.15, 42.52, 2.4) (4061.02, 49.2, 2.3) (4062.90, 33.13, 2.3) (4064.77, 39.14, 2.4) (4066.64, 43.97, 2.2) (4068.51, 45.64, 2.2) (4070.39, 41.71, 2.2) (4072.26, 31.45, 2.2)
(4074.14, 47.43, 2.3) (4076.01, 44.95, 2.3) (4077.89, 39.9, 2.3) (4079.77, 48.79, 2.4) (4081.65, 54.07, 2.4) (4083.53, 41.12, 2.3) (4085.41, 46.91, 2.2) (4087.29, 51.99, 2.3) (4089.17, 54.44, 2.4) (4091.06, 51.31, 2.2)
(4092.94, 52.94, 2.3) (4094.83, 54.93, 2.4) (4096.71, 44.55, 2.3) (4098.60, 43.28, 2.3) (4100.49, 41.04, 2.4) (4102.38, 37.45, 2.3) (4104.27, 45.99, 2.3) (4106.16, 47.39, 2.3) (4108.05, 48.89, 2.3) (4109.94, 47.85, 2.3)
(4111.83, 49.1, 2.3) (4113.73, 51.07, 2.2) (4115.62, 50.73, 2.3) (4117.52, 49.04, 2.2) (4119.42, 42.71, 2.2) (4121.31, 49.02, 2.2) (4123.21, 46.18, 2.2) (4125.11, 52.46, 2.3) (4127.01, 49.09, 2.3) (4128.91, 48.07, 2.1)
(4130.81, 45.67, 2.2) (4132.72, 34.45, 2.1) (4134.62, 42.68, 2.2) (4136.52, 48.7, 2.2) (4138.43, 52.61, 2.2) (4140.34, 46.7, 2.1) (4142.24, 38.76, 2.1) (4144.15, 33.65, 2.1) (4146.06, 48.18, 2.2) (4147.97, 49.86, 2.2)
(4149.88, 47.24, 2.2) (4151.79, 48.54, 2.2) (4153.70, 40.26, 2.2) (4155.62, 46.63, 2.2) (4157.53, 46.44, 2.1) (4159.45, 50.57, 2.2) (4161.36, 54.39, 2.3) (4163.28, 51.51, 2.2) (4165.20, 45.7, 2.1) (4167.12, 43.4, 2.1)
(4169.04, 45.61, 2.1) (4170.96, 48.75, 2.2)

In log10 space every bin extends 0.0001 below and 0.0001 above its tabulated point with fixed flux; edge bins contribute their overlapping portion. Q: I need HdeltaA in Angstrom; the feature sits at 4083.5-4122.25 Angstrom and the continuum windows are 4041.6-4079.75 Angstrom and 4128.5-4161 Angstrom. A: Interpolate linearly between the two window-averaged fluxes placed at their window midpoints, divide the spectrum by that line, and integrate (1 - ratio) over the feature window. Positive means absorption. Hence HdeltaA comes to -3.7 Angstrom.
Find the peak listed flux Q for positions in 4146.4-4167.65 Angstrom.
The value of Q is 54.39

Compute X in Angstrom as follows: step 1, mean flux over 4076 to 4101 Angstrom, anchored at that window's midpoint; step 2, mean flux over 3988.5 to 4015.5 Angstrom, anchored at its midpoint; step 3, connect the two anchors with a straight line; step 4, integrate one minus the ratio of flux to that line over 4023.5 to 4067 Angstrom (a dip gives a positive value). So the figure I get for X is 2.2 Angstrom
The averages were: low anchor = 41.3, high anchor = 48.1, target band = 42.4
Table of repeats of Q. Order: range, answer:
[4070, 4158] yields 54.93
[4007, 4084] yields 54.07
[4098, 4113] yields 49.1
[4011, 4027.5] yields 49.97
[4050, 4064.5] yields 49.2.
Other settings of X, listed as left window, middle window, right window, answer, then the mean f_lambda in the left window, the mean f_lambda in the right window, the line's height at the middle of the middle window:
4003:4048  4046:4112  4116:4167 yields -1.13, 42.3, 46.5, 44.2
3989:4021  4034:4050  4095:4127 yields 0.59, 41.8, 47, 43.6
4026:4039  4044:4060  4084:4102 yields 1.39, 43.1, 48.5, 44.8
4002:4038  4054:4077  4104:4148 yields 1.19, 42.9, 46.6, 44.5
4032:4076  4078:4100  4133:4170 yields -2.74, 42.1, 46.2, 43.5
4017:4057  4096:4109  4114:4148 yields 0.32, 43.3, 46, 45.2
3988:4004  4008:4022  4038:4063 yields -0.79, 41.7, 42.8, 42.1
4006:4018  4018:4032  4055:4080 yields -0.92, 42.4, 42.3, 42.3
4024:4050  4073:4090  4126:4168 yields -1.47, 42.1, 46.1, 43.7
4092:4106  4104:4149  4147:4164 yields 0.38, 45.8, 48.3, 47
